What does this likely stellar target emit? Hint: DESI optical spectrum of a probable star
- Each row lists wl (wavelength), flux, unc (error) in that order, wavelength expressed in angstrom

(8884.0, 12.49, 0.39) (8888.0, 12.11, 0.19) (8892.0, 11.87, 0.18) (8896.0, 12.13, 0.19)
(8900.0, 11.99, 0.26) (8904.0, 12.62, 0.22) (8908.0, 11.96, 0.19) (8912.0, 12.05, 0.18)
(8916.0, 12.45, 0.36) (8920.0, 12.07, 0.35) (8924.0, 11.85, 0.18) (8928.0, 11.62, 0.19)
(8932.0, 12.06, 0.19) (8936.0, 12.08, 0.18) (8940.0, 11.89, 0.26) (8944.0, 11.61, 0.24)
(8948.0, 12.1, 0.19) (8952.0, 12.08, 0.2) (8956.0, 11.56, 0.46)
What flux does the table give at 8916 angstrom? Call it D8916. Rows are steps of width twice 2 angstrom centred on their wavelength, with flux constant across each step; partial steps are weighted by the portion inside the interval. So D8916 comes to 12.45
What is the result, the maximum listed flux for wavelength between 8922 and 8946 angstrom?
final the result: 12.08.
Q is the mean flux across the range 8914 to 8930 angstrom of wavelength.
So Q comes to 12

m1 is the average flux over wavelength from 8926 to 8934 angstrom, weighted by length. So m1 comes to 11.8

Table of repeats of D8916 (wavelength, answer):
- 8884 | 12.49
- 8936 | 12.08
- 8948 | 12.1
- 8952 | 12.08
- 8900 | 11.99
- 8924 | 11.85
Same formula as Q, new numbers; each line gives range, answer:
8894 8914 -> 12.2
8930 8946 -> 11.9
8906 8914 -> 12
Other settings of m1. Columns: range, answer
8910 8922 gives 12.2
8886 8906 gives 12.1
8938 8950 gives 11.9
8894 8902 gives 12.1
